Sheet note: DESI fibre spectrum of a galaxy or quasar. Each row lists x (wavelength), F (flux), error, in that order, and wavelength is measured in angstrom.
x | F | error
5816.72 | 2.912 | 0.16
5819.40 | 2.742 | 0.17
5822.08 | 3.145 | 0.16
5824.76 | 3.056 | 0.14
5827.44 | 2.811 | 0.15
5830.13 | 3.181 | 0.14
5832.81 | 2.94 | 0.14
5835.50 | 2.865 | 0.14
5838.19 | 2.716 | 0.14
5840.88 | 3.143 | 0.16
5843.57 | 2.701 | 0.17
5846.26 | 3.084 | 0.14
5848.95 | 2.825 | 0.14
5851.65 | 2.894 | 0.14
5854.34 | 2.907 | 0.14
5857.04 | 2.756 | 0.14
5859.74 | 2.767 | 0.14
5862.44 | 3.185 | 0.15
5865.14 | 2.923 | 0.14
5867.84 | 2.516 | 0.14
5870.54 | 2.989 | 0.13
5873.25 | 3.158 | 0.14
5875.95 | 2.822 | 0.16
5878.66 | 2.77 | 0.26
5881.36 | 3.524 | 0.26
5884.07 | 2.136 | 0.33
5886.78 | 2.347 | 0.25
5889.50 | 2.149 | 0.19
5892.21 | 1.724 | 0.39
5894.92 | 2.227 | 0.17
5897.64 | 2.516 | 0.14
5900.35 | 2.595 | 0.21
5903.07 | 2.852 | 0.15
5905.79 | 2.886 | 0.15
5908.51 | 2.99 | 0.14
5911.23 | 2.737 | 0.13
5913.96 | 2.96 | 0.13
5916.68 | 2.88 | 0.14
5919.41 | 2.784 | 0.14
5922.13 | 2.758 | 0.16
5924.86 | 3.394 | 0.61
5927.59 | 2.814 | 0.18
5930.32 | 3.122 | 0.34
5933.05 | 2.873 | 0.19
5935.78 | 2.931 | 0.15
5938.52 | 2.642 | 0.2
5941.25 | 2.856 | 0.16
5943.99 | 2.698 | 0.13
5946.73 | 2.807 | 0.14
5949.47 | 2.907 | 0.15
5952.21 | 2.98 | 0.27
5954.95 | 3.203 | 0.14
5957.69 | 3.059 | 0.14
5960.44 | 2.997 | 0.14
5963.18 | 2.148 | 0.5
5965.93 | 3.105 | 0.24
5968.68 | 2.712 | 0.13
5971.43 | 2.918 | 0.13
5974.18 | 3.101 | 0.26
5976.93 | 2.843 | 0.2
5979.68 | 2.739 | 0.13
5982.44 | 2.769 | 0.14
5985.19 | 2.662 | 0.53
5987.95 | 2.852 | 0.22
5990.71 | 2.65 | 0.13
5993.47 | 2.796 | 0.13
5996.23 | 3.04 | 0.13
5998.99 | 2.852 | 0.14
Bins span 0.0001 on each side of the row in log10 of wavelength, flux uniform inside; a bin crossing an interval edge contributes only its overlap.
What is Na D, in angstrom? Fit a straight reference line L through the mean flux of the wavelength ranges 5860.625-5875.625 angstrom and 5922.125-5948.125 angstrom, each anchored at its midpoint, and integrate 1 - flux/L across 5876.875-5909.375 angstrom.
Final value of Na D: 4.1 angstrom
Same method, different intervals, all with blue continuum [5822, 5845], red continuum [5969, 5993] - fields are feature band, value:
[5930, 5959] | -0.7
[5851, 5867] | 0.1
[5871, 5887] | 0.4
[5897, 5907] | 0.5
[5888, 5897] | 2.5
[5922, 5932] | -0.7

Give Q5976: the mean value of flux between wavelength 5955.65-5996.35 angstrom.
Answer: 2.83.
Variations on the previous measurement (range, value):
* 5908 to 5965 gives 2.88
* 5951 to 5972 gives 2.89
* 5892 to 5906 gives 2.49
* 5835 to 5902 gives 2.73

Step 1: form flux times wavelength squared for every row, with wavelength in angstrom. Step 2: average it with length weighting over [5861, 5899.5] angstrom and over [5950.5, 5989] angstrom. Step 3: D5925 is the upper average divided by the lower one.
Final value 1.12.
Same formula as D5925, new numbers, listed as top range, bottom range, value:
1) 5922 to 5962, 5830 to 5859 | 1.05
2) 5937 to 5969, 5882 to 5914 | 1.15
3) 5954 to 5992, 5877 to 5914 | 1.12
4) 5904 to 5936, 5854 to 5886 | 1.04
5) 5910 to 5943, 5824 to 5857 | 1.02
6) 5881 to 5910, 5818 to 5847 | 0.87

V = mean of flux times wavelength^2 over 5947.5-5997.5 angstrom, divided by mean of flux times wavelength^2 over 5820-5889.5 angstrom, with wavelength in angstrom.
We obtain 1.0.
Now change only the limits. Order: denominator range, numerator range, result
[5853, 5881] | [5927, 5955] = 1.02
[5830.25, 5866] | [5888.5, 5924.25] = 0.93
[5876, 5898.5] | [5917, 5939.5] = 1.21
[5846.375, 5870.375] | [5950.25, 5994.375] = 1.03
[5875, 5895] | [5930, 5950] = 1.17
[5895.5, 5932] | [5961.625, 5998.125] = 1.00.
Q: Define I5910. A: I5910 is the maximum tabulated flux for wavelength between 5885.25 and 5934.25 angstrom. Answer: 3.394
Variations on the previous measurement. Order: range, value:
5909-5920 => 2.96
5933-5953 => 2.98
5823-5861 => 3.181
